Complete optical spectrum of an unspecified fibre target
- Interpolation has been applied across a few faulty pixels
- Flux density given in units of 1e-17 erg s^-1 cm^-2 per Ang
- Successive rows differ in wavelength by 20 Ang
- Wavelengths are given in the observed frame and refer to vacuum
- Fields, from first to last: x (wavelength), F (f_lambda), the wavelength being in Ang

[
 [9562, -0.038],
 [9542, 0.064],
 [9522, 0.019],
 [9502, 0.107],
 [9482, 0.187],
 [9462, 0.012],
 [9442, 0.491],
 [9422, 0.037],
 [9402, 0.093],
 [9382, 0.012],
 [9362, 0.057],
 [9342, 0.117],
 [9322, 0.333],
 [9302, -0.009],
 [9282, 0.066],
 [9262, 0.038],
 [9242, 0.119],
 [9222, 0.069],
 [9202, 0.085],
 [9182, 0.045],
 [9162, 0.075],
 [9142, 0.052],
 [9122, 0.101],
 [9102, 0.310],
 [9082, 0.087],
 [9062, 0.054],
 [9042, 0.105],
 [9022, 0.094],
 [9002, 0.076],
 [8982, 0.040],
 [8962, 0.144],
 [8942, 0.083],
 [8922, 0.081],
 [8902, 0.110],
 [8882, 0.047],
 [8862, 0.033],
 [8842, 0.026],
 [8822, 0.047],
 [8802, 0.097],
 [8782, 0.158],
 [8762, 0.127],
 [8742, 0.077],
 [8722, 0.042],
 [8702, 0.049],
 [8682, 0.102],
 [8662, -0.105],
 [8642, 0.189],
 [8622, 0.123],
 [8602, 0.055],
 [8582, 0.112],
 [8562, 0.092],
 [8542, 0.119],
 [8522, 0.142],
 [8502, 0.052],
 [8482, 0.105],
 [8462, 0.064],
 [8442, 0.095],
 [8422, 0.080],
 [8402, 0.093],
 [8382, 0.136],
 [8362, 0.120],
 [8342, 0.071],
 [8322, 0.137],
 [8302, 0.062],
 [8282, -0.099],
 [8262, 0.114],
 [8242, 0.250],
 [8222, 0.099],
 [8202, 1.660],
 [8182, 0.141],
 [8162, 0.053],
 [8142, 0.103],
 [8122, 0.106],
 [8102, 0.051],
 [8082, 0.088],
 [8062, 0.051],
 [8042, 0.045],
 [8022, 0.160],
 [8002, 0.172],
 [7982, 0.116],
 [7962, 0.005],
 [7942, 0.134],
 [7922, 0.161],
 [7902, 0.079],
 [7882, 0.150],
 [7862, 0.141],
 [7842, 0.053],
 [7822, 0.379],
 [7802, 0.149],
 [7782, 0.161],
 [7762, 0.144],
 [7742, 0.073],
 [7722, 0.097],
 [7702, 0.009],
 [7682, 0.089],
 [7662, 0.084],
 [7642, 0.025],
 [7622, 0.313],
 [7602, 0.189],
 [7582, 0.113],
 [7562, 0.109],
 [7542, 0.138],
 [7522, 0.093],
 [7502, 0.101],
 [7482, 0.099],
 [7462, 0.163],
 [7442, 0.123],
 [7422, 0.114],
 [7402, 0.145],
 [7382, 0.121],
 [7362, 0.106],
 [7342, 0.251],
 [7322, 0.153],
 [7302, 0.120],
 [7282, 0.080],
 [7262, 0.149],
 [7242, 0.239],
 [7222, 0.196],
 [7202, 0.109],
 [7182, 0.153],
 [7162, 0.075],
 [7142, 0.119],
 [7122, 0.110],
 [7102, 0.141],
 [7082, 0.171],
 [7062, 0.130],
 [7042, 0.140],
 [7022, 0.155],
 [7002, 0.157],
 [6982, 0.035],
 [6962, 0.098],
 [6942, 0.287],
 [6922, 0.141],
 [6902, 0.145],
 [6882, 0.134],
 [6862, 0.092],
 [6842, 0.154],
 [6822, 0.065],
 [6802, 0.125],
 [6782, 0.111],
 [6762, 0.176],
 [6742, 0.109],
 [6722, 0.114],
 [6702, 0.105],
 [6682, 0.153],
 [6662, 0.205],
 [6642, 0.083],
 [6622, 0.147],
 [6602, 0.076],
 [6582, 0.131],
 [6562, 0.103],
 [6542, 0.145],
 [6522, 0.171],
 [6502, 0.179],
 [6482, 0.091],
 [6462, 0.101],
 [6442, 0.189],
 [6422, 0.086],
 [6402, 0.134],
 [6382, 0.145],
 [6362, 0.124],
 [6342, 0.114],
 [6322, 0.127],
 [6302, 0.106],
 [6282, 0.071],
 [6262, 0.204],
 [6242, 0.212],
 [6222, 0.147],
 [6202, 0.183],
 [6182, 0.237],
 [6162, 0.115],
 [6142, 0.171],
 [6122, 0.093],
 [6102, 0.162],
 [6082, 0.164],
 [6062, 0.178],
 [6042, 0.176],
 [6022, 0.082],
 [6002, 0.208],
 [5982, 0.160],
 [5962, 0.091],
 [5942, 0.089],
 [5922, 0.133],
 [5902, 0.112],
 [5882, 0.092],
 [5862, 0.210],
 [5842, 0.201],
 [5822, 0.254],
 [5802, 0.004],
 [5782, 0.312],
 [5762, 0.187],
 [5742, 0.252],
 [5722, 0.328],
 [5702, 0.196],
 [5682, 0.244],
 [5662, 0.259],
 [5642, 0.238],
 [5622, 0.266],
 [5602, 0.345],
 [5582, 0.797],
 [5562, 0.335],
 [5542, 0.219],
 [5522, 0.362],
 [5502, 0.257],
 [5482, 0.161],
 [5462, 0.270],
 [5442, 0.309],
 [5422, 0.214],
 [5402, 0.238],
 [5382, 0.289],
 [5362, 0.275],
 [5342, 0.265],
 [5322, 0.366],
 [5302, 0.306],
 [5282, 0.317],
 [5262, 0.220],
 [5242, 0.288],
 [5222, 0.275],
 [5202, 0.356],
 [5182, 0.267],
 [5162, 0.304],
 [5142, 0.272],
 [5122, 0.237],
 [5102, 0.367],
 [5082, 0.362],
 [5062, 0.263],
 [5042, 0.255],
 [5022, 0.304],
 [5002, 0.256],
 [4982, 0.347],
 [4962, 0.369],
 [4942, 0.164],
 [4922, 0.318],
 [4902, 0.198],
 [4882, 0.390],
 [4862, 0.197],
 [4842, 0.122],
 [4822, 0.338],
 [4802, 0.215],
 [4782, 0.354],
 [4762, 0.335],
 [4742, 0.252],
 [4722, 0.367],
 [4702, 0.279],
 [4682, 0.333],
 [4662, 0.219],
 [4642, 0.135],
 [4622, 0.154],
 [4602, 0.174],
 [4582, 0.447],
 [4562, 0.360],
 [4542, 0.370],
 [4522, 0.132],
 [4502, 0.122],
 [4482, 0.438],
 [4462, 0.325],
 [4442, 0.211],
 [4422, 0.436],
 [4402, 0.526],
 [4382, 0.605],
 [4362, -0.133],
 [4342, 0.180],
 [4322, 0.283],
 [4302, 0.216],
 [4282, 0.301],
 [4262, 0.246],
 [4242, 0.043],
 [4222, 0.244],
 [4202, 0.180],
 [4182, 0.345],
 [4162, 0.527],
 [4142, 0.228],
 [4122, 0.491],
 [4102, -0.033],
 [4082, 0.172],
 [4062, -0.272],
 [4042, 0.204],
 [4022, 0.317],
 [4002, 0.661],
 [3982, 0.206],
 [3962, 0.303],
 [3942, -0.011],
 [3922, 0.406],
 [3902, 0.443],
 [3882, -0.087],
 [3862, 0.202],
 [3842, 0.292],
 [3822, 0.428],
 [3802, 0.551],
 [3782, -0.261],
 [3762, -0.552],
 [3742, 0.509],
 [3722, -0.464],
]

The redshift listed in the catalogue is 0.562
